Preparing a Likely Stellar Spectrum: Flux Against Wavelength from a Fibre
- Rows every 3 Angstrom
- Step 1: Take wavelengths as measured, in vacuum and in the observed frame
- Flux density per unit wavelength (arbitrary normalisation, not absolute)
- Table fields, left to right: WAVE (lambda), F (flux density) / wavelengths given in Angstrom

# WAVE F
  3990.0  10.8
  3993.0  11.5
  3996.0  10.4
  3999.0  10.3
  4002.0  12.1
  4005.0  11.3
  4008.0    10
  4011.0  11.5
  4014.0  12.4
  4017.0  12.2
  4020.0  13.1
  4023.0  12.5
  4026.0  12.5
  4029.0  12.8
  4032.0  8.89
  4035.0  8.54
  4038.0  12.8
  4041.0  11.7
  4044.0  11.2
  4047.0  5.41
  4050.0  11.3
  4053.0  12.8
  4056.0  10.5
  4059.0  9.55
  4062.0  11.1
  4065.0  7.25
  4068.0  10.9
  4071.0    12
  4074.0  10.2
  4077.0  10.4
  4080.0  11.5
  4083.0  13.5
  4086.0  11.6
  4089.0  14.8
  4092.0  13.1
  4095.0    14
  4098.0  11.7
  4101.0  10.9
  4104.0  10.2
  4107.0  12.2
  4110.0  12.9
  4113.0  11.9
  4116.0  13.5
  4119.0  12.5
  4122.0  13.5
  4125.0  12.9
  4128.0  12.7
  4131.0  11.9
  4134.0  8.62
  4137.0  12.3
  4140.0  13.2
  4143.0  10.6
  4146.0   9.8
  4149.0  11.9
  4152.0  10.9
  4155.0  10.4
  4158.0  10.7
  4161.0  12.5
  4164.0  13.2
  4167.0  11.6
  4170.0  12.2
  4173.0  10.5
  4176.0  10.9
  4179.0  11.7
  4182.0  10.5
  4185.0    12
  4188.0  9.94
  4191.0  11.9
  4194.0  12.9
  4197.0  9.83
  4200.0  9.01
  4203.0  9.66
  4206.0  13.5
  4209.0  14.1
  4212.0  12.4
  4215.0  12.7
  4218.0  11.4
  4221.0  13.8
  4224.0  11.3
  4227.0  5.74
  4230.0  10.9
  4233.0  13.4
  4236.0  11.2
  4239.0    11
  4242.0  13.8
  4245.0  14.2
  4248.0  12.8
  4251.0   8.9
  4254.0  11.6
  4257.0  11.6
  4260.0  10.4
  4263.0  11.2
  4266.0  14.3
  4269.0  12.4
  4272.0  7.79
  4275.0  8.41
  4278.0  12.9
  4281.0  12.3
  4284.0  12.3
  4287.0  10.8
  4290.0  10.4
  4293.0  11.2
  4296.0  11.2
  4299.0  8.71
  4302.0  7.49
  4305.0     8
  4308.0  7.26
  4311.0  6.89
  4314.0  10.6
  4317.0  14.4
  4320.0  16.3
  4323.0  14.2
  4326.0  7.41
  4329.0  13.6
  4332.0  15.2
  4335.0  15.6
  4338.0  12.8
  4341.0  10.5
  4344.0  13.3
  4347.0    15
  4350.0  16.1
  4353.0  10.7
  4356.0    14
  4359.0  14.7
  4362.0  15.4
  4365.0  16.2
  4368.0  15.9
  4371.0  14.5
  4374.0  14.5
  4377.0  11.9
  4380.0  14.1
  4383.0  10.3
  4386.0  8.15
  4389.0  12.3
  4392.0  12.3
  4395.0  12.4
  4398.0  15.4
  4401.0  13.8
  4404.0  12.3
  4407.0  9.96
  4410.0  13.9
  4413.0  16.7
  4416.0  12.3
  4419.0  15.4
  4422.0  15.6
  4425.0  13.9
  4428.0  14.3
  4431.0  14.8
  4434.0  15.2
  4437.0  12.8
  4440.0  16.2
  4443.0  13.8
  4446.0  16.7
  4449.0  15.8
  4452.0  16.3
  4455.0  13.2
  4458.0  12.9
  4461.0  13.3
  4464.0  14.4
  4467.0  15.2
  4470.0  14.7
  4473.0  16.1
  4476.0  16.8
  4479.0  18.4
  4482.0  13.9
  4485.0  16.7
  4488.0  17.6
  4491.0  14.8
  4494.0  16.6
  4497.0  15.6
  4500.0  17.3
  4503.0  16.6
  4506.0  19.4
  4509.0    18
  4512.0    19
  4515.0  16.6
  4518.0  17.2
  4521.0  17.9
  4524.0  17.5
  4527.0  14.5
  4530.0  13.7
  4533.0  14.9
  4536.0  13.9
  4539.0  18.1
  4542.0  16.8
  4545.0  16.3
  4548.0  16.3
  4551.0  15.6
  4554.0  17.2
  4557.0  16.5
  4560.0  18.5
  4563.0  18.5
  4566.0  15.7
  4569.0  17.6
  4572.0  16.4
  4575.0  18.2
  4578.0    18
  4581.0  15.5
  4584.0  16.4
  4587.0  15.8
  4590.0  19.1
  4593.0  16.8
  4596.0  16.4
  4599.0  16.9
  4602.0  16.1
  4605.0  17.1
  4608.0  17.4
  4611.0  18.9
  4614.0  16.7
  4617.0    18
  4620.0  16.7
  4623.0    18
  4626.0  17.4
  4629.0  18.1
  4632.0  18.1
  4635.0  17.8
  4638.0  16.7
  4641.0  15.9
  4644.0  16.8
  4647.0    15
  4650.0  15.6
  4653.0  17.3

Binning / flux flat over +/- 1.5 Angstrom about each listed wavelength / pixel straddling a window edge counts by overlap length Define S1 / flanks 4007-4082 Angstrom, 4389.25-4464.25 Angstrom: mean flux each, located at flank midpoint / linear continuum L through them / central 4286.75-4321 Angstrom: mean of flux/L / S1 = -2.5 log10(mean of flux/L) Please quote 0.28 mag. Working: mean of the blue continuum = 10.9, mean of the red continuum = 14.1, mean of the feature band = 10.2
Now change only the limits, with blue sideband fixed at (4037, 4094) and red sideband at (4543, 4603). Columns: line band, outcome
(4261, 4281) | 0.20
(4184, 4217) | 0.09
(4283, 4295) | 0.22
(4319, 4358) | 0.06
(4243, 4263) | 0.14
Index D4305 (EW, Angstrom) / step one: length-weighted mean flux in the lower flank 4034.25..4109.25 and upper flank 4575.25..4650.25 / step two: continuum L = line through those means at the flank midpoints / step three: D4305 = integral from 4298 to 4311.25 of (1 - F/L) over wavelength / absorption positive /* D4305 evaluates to 5.8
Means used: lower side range 11.2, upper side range 17.1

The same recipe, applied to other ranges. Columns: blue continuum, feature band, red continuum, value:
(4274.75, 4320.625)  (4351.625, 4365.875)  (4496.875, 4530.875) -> -2.03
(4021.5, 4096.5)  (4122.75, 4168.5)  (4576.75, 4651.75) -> 2.08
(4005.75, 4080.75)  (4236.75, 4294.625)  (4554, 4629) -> 8.50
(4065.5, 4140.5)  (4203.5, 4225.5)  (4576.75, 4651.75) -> 0.87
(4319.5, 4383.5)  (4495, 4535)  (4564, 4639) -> -1.87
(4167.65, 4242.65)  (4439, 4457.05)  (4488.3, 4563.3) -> 0.19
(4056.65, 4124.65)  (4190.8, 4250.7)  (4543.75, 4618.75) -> 6.65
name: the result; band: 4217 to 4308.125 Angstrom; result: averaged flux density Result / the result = 11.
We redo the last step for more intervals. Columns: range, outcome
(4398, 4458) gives 14.4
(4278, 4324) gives 10.8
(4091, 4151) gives 12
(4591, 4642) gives 17.3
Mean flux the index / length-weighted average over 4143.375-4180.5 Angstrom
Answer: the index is 11.3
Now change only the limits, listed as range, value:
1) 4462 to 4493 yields 15.8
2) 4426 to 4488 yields 15.1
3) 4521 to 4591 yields 16.6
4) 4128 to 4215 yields 11.4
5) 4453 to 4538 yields 16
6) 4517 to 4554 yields 16.1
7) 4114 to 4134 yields 12.5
